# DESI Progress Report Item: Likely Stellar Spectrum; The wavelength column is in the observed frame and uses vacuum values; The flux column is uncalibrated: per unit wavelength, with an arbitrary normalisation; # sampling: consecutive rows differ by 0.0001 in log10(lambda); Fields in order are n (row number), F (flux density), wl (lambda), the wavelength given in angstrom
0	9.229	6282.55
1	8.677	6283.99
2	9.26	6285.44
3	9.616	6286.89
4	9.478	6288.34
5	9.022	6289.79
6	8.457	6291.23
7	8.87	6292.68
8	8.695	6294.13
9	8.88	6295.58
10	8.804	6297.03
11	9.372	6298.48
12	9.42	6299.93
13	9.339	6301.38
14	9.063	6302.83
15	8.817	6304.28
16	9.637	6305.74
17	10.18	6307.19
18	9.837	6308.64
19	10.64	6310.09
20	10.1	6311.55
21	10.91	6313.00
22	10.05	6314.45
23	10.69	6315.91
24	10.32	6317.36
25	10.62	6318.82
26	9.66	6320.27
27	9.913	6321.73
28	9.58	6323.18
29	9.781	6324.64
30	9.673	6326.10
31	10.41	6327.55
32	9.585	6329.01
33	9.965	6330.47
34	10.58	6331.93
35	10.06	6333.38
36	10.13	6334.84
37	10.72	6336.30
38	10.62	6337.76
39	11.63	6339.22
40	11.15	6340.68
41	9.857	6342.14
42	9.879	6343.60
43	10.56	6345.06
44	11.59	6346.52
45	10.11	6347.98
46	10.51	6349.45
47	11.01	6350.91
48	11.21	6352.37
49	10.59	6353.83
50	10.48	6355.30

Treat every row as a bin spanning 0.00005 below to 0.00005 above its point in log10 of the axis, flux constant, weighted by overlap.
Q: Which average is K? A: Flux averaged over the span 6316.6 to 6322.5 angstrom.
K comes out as 10.1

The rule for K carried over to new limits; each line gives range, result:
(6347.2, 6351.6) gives 10.5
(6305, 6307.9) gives 9.88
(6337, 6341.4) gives 11.1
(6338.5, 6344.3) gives 10.6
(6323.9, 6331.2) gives 9.87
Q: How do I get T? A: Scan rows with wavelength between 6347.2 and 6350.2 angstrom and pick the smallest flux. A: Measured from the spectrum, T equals 10.11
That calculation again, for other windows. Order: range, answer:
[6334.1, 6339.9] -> 10.13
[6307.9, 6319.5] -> 9.837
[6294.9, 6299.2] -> 8.804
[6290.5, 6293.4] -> 8.457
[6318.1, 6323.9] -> 9.58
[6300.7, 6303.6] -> 9.063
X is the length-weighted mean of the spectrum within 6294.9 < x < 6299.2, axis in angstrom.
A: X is 9.02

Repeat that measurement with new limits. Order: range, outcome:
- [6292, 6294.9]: 8.78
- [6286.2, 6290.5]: 9.36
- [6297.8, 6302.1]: 9.38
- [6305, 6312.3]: 10.1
